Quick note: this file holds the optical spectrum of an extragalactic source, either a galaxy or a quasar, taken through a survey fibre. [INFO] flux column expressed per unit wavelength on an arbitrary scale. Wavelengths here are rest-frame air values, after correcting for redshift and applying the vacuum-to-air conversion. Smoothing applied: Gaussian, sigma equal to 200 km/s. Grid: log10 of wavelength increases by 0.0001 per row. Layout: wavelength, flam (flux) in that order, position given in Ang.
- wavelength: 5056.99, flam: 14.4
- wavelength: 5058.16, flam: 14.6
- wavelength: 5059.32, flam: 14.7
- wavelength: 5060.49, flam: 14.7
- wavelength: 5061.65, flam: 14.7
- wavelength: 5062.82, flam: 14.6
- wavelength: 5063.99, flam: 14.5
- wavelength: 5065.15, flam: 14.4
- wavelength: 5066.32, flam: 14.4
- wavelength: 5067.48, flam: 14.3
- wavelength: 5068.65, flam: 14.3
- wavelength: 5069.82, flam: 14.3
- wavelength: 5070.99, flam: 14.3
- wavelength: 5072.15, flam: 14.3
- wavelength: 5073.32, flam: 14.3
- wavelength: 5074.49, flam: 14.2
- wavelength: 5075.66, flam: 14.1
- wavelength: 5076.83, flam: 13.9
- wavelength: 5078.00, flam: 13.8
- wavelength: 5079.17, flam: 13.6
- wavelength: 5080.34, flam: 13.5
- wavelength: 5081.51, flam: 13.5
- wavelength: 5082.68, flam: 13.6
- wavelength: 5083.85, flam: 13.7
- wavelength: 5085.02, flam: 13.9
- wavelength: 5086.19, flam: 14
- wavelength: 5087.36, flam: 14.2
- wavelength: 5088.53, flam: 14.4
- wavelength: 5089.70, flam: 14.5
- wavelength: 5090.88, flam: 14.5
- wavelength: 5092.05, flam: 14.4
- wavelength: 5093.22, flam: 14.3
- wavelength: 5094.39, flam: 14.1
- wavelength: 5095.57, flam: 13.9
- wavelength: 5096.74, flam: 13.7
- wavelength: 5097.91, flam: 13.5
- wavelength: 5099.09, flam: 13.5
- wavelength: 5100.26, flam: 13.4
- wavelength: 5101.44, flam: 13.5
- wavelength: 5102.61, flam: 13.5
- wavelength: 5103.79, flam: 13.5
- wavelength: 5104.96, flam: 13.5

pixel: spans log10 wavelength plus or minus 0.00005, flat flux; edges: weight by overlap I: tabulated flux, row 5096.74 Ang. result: 13.7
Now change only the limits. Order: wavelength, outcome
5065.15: 14.4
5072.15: 14.3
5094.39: 14.1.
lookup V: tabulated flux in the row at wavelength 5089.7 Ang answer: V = 14.5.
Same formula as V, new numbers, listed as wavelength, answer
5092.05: 14.4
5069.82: 14.3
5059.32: 14.7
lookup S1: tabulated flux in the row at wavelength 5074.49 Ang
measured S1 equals 14.2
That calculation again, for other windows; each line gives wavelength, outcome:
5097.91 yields 13.5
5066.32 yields 14.4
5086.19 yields 14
